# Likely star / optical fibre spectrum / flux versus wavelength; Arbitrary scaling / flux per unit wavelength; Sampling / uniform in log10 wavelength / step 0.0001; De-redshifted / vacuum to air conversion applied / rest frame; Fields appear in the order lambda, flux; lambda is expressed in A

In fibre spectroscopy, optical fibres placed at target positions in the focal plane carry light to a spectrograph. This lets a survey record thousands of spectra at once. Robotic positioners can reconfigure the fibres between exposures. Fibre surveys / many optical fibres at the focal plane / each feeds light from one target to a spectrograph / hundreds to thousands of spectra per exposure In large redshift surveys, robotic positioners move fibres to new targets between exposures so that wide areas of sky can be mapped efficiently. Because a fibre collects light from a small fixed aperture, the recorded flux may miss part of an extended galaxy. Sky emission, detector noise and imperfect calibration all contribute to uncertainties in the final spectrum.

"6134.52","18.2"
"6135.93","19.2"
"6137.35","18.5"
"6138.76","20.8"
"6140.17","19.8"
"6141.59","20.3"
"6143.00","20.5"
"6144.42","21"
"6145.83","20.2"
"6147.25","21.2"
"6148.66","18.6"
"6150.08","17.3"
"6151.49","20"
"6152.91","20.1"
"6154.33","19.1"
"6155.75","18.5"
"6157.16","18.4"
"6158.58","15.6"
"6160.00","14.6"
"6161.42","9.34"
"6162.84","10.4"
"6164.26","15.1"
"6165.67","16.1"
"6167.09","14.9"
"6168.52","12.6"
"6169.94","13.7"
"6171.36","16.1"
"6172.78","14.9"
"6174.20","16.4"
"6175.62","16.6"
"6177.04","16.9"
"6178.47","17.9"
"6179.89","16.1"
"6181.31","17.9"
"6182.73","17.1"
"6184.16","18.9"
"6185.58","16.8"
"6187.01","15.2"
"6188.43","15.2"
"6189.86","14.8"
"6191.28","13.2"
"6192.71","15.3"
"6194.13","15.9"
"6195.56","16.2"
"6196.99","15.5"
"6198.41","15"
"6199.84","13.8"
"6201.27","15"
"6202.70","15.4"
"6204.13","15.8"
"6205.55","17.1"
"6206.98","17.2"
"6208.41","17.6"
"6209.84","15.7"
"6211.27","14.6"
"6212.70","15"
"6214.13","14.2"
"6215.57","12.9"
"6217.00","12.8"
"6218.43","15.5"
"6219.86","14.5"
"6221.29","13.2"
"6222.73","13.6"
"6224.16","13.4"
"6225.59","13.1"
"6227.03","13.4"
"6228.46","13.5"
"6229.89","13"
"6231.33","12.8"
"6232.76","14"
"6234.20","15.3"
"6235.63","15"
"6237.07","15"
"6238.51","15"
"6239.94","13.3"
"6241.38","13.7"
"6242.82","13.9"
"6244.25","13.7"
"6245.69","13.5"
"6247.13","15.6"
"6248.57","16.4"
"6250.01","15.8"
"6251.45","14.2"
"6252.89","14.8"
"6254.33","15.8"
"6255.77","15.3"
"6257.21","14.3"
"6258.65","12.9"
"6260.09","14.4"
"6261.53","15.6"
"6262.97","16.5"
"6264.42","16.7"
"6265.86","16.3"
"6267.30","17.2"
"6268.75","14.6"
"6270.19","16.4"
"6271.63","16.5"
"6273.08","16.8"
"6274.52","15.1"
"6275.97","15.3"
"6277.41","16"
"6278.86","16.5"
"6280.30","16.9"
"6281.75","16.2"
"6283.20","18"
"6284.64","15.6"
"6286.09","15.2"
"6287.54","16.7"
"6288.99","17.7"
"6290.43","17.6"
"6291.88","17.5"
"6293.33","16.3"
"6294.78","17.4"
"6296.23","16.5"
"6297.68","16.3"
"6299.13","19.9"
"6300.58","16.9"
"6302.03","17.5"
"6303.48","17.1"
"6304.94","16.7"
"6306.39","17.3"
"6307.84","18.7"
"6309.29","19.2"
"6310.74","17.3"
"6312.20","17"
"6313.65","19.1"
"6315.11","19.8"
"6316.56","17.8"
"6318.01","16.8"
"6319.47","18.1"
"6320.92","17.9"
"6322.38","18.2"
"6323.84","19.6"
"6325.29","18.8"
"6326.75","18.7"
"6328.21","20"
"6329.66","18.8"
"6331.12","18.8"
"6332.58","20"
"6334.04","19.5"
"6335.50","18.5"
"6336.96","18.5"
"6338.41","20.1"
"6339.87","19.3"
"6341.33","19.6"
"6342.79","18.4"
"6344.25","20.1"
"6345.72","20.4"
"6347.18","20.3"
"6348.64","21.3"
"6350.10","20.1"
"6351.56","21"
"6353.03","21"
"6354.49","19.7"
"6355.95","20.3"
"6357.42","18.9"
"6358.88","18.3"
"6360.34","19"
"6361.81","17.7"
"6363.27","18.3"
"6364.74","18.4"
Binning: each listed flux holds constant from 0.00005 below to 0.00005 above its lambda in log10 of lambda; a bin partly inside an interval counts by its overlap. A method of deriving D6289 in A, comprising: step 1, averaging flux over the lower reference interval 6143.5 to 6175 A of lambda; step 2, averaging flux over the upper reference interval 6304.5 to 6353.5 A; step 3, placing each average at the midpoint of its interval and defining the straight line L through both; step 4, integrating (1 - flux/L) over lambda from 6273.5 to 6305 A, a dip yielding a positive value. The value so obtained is 2.9 A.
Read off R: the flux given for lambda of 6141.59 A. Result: 20.3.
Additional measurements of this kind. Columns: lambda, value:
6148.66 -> 18.6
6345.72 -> 20.4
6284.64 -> 15.6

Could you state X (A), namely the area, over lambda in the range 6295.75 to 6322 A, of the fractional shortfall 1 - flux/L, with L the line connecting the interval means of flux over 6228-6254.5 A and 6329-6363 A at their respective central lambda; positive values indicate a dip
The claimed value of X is -0.1 A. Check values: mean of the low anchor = 14.4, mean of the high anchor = 19.5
